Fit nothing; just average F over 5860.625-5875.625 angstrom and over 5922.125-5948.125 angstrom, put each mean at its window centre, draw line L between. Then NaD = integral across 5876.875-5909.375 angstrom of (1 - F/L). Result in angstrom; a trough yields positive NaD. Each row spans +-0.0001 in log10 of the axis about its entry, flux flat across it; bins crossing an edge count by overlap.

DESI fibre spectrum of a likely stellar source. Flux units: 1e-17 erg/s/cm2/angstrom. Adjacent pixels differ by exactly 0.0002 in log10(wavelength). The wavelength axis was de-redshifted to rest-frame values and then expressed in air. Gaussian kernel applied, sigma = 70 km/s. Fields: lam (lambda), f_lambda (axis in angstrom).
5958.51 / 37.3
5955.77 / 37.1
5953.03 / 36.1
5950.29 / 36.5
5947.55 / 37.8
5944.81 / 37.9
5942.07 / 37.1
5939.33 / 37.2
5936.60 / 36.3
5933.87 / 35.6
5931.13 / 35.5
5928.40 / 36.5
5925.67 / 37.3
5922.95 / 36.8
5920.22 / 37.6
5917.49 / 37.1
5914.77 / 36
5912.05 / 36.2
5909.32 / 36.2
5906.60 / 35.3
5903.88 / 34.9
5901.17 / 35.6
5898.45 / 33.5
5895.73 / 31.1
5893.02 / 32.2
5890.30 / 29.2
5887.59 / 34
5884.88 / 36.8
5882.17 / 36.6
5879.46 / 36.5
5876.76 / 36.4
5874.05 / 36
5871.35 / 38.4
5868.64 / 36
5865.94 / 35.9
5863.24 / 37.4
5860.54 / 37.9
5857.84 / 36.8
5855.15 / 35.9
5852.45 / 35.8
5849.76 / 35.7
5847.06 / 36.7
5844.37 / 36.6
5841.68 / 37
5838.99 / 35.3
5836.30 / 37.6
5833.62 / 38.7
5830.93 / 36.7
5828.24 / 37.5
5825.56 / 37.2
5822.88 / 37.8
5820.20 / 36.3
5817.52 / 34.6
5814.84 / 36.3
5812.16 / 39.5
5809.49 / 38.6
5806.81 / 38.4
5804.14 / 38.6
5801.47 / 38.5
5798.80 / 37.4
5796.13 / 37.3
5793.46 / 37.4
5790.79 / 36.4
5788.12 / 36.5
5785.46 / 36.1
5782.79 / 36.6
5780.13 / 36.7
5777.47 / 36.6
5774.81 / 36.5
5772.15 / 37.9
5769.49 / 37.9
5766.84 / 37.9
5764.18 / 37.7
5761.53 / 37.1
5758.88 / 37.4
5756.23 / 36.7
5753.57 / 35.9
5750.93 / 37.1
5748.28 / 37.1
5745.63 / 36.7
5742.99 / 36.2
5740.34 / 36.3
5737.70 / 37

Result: 2.2 angstrom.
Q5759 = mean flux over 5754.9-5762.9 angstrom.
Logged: 37.1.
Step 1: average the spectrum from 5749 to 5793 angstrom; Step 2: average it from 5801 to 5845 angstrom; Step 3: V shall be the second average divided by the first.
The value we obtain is 1.0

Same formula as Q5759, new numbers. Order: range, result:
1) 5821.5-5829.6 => 37.5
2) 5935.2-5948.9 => 37.3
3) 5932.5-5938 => 36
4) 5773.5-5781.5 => 36.6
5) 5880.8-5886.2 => 36.7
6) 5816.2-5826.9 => 36.5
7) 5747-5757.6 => 36.7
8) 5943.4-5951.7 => 37.4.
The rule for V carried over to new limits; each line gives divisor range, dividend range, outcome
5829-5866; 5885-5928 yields 0.95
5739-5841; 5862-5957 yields 0.97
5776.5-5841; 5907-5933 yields 0.98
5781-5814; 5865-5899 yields 0.93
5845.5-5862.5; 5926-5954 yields 1.00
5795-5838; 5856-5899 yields 0.94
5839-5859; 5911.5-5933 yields 1.01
